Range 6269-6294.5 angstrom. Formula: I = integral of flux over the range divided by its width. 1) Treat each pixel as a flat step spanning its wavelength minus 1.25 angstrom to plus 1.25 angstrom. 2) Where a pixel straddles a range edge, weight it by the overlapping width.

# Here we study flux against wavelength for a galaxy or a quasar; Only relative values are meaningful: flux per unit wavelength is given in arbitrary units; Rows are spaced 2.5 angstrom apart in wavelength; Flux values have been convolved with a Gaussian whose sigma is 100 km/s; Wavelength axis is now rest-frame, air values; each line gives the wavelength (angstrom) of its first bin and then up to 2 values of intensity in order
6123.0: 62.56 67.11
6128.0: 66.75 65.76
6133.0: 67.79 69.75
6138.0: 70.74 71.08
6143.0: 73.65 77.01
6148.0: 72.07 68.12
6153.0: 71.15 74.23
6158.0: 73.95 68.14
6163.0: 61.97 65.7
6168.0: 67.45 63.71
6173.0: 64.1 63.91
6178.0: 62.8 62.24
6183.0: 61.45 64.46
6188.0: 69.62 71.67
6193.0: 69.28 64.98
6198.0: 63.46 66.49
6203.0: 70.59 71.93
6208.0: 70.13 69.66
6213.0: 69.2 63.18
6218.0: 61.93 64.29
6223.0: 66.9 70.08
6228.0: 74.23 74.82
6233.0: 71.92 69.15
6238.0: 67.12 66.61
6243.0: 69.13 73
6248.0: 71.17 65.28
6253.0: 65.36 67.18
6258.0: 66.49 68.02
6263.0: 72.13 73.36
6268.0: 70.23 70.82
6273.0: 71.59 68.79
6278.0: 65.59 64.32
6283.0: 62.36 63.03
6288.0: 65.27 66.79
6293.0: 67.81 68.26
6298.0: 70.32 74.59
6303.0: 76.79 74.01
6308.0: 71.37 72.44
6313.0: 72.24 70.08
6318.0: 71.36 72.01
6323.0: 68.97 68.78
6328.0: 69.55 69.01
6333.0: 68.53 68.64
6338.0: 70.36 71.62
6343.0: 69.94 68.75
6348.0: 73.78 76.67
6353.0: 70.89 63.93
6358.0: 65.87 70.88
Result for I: 66.7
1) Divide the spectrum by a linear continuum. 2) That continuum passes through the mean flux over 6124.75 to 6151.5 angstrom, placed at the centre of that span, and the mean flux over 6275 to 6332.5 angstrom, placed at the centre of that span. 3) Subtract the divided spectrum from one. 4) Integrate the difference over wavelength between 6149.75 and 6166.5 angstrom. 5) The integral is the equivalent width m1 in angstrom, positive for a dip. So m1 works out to 0.2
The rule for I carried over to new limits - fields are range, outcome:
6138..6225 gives 67.7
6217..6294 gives 68.2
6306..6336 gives 70.4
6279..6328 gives 69.5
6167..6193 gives 65.3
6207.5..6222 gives 66.2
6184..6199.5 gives 67.1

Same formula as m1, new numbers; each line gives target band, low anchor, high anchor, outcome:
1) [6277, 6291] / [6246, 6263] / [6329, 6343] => 0.8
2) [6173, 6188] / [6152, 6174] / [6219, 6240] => 1.0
